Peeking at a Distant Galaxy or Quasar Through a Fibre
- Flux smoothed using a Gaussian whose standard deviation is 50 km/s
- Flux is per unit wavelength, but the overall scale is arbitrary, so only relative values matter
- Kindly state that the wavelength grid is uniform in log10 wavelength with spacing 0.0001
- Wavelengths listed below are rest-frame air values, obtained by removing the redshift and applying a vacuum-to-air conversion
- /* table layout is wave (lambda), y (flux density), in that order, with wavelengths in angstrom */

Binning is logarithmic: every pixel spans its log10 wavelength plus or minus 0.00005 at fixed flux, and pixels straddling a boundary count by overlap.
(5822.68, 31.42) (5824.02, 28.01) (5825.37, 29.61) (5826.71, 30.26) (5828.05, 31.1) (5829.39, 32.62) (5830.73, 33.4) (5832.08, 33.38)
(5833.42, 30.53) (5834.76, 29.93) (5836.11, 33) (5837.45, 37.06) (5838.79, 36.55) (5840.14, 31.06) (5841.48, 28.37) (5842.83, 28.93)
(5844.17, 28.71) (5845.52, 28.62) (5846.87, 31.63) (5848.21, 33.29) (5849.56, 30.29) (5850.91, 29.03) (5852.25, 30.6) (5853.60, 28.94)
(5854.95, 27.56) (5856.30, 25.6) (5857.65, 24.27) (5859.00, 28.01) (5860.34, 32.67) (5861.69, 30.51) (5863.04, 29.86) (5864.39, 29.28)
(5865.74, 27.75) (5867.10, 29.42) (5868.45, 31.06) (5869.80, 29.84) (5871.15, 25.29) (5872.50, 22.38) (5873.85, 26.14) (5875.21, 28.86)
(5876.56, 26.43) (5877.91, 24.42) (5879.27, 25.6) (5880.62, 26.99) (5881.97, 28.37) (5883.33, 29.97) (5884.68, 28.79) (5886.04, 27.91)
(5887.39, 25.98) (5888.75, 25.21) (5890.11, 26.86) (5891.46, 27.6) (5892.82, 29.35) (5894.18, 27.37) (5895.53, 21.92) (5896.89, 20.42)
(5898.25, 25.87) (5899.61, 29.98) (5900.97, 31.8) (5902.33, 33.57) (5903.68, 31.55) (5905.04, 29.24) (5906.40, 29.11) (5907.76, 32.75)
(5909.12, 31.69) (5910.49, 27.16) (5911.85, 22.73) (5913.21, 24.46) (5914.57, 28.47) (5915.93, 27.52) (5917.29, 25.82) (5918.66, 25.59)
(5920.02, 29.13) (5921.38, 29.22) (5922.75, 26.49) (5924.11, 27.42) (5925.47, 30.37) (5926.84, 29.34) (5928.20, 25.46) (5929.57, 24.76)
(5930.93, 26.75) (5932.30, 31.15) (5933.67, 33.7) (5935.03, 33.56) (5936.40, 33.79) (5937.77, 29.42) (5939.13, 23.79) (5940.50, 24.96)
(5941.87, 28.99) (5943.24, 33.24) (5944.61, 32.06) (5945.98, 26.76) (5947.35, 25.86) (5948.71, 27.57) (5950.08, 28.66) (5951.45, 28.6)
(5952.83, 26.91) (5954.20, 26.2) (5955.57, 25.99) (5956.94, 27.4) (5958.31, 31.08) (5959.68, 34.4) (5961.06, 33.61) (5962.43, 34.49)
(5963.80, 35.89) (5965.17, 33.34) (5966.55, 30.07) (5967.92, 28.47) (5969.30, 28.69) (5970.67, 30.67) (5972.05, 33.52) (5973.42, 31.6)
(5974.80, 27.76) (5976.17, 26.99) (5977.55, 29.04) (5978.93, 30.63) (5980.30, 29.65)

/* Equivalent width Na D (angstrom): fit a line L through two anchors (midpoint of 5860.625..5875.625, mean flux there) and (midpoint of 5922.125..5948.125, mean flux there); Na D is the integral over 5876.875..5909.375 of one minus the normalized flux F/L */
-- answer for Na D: 0.6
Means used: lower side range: 28.3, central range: 28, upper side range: 28.8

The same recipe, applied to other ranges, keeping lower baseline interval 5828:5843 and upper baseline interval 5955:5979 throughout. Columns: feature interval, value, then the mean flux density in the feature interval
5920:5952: 2.4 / 28.8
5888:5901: 2.2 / 26.4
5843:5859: 1.6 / 28.9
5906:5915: 1.0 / 28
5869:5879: 1.8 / 26.2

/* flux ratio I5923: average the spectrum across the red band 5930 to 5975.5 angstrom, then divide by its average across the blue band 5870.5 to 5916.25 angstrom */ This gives 1.09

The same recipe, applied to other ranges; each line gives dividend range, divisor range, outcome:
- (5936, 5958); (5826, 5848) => 0.89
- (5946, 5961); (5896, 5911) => 0.97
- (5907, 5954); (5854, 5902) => 1.03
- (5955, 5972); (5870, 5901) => 1.18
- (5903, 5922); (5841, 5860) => 0.97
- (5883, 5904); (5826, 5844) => 0.87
